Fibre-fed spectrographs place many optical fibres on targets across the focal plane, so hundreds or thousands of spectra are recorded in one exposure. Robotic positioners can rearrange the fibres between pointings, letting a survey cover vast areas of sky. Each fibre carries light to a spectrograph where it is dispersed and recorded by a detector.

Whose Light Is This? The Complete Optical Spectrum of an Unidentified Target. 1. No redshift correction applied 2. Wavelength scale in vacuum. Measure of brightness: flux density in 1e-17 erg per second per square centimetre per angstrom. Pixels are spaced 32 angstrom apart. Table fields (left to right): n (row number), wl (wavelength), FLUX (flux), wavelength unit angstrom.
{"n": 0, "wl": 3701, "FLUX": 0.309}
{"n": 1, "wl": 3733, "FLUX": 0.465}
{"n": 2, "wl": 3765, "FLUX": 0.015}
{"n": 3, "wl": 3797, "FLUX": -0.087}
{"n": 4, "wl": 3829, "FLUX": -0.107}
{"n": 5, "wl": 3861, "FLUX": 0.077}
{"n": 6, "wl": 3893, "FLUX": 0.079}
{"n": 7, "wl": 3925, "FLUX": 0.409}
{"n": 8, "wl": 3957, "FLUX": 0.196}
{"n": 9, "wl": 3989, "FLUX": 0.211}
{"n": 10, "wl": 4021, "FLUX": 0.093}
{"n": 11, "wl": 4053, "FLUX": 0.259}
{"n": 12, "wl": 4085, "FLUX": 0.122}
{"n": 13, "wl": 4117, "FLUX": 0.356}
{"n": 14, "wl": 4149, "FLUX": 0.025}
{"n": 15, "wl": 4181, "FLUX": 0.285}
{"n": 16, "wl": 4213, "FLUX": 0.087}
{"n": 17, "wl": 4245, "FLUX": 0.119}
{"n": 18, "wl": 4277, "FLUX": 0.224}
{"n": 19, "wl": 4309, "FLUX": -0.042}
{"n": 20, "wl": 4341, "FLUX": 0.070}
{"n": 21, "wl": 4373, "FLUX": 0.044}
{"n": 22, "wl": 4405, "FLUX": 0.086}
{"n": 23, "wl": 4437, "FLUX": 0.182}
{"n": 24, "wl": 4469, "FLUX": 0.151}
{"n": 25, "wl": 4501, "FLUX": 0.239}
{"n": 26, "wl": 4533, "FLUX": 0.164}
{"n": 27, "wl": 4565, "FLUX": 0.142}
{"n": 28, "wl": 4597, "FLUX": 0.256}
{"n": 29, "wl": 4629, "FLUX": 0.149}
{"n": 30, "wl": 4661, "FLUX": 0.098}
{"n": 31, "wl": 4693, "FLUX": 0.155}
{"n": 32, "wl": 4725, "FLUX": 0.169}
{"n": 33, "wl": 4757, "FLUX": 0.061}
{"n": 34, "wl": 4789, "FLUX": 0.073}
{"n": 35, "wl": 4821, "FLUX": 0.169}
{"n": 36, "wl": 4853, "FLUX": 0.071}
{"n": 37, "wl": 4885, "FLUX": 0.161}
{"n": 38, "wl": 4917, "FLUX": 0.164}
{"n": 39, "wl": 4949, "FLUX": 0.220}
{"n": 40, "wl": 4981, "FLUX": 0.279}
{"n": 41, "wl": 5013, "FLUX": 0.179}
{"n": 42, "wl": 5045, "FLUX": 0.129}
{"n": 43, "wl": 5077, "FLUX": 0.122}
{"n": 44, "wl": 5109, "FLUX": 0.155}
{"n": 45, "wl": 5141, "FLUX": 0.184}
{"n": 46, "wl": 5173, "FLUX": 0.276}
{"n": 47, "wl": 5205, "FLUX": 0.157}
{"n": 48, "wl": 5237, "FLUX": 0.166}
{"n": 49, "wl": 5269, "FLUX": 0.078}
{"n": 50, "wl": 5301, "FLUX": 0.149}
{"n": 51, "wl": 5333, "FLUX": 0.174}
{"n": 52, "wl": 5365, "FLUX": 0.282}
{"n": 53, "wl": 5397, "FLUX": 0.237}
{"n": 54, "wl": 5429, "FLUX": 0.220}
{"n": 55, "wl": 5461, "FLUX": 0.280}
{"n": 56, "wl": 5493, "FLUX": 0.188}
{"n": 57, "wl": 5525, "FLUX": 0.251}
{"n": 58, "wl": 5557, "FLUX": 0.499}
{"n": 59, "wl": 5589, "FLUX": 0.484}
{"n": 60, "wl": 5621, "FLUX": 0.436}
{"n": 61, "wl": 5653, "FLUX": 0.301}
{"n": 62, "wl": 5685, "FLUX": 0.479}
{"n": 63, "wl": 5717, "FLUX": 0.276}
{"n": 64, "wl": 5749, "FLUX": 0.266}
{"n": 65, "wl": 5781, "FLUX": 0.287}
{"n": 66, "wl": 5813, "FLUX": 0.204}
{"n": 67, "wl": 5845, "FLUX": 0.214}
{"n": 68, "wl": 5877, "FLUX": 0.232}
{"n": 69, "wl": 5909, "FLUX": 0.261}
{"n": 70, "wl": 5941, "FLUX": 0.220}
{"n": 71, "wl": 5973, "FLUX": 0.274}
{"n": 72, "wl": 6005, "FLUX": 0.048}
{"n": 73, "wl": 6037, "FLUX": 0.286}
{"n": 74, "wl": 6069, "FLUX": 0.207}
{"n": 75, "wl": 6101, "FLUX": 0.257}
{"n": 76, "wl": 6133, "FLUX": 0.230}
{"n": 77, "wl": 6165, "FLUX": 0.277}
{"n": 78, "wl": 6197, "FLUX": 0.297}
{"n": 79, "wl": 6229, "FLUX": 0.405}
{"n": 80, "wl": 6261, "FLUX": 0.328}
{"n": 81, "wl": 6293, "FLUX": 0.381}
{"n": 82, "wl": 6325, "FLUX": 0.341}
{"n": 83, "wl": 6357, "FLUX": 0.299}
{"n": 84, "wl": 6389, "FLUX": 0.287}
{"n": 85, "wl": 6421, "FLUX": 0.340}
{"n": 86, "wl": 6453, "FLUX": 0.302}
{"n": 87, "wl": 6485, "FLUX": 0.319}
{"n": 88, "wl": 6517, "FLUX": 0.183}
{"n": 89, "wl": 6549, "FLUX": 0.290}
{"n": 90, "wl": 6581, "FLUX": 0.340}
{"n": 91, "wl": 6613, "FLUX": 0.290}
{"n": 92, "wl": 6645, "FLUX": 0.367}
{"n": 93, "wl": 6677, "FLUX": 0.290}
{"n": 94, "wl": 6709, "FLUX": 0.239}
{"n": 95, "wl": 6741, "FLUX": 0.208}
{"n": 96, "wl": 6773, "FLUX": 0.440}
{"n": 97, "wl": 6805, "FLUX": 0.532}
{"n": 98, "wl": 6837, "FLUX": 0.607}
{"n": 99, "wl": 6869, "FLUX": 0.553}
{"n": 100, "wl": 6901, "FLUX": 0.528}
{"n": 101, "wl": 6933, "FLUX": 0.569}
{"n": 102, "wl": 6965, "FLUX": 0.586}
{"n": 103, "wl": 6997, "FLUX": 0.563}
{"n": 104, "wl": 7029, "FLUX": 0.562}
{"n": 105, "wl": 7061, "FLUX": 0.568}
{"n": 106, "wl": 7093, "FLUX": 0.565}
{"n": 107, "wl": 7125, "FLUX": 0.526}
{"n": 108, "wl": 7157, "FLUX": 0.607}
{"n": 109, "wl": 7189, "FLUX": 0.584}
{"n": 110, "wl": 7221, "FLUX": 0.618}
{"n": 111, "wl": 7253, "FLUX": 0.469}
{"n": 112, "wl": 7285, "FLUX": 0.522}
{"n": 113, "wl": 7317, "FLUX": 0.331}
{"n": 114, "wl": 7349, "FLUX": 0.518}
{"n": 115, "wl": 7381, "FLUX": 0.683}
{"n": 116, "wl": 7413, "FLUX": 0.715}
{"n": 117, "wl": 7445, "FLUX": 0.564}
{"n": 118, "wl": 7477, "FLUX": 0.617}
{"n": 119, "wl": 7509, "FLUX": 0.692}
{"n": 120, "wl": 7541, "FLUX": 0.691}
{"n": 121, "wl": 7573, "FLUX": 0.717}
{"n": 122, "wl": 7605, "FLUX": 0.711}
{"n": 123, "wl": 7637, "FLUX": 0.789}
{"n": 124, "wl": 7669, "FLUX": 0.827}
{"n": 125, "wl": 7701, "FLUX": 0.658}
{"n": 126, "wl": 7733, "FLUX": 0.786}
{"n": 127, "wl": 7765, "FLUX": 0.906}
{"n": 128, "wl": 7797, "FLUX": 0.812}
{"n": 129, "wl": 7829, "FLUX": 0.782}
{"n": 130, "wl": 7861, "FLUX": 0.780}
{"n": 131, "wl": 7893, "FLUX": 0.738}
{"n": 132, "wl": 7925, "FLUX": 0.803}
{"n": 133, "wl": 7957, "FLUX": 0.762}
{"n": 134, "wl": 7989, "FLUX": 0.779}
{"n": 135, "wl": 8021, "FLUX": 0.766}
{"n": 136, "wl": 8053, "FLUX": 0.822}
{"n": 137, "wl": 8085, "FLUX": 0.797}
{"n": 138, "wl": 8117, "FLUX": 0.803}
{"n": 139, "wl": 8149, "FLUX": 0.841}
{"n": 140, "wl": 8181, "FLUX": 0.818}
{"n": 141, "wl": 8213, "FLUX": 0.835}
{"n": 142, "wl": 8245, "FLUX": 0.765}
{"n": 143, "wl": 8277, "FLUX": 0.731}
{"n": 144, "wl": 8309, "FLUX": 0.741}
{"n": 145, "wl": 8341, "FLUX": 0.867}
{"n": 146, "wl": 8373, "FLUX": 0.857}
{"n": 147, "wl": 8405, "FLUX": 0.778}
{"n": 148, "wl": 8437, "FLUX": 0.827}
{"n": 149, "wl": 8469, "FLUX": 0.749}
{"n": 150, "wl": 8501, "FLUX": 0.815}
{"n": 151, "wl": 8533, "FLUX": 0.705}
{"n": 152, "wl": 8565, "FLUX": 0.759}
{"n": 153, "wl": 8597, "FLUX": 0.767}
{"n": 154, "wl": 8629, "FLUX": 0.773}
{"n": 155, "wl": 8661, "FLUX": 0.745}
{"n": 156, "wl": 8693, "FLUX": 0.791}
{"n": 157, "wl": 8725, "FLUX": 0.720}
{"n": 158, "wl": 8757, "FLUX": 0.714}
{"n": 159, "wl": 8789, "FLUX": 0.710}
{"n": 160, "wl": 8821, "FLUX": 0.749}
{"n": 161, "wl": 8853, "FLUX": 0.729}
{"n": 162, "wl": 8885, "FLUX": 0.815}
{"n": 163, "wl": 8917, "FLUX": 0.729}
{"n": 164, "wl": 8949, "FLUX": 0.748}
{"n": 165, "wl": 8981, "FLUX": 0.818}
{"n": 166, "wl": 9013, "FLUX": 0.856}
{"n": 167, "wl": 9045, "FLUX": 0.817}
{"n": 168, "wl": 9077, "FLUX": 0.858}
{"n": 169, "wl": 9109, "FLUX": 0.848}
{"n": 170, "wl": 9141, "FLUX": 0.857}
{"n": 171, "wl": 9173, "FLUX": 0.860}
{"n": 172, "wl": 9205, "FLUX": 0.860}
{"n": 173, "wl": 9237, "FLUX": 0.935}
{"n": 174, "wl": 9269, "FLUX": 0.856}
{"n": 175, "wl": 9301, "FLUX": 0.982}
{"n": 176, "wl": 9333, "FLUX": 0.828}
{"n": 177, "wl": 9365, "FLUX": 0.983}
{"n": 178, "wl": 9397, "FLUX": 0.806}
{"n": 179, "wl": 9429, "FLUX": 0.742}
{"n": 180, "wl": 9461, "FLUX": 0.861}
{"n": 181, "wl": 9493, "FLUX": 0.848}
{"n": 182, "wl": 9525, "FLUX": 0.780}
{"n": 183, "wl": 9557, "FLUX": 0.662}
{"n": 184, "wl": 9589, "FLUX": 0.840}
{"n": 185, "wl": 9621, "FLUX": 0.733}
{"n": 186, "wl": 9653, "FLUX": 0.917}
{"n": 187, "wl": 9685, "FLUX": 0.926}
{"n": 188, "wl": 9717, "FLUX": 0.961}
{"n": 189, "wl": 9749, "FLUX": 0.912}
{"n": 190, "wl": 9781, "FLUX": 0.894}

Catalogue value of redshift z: 0.700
